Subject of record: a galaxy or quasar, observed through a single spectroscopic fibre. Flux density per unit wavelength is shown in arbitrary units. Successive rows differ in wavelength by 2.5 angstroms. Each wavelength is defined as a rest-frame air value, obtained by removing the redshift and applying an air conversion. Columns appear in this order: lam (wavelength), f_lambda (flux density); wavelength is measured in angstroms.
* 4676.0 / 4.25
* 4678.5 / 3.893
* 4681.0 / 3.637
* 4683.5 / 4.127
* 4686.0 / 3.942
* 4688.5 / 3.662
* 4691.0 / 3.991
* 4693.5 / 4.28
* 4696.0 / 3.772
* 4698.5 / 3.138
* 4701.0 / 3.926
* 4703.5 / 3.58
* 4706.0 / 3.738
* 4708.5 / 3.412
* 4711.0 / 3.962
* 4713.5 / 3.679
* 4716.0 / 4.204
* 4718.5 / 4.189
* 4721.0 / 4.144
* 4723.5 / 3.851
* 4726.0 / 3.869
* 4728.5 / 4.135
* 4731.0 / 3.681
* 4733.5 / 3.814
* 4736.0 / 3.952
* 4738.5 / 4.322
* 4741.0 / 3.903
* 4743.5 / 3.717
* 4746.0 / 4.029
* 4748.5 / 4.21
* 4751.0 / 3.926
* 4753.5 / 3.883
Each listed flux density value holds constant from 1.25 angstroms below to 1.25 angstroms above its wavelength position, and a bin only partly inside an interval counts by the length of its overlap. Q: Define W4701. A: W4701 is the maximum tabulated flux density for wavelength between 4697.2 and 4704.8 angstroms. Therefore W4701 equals 3.926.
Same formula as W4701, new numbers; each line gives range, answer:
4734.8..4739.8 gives 4.322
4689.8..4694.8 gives 4.28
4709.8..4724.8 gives 4.204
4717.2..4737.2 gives 4.189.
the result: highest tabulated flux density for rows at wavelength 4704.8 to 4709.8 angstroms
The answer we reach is 3.738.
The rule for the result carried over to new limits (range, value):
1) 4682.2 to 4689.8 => 4.127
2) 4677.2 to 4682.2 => 3.893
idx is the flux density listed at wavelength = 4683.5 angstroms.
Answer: 4.127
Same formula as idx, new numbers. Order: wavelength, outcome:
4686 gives 3.942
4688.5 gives 3.662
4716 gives 4.204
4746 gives 4.029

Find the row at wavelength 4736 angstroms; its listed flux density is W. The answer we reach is 3.952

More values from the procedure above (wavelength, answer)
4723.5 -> 3.851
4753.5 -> 3.883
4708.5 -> 3.412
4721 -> 4.144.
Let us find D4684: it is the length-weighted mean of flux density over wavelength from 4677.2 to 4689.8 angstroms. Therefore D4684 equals 3.85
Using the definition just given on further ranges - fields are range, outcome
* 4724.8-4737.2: 3.89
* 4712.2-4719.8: 4.02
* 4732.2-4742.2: 4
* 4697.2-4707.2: 3.6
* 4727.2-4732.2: 3.91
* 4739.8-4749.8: 3.96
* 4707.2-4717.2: 3.81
